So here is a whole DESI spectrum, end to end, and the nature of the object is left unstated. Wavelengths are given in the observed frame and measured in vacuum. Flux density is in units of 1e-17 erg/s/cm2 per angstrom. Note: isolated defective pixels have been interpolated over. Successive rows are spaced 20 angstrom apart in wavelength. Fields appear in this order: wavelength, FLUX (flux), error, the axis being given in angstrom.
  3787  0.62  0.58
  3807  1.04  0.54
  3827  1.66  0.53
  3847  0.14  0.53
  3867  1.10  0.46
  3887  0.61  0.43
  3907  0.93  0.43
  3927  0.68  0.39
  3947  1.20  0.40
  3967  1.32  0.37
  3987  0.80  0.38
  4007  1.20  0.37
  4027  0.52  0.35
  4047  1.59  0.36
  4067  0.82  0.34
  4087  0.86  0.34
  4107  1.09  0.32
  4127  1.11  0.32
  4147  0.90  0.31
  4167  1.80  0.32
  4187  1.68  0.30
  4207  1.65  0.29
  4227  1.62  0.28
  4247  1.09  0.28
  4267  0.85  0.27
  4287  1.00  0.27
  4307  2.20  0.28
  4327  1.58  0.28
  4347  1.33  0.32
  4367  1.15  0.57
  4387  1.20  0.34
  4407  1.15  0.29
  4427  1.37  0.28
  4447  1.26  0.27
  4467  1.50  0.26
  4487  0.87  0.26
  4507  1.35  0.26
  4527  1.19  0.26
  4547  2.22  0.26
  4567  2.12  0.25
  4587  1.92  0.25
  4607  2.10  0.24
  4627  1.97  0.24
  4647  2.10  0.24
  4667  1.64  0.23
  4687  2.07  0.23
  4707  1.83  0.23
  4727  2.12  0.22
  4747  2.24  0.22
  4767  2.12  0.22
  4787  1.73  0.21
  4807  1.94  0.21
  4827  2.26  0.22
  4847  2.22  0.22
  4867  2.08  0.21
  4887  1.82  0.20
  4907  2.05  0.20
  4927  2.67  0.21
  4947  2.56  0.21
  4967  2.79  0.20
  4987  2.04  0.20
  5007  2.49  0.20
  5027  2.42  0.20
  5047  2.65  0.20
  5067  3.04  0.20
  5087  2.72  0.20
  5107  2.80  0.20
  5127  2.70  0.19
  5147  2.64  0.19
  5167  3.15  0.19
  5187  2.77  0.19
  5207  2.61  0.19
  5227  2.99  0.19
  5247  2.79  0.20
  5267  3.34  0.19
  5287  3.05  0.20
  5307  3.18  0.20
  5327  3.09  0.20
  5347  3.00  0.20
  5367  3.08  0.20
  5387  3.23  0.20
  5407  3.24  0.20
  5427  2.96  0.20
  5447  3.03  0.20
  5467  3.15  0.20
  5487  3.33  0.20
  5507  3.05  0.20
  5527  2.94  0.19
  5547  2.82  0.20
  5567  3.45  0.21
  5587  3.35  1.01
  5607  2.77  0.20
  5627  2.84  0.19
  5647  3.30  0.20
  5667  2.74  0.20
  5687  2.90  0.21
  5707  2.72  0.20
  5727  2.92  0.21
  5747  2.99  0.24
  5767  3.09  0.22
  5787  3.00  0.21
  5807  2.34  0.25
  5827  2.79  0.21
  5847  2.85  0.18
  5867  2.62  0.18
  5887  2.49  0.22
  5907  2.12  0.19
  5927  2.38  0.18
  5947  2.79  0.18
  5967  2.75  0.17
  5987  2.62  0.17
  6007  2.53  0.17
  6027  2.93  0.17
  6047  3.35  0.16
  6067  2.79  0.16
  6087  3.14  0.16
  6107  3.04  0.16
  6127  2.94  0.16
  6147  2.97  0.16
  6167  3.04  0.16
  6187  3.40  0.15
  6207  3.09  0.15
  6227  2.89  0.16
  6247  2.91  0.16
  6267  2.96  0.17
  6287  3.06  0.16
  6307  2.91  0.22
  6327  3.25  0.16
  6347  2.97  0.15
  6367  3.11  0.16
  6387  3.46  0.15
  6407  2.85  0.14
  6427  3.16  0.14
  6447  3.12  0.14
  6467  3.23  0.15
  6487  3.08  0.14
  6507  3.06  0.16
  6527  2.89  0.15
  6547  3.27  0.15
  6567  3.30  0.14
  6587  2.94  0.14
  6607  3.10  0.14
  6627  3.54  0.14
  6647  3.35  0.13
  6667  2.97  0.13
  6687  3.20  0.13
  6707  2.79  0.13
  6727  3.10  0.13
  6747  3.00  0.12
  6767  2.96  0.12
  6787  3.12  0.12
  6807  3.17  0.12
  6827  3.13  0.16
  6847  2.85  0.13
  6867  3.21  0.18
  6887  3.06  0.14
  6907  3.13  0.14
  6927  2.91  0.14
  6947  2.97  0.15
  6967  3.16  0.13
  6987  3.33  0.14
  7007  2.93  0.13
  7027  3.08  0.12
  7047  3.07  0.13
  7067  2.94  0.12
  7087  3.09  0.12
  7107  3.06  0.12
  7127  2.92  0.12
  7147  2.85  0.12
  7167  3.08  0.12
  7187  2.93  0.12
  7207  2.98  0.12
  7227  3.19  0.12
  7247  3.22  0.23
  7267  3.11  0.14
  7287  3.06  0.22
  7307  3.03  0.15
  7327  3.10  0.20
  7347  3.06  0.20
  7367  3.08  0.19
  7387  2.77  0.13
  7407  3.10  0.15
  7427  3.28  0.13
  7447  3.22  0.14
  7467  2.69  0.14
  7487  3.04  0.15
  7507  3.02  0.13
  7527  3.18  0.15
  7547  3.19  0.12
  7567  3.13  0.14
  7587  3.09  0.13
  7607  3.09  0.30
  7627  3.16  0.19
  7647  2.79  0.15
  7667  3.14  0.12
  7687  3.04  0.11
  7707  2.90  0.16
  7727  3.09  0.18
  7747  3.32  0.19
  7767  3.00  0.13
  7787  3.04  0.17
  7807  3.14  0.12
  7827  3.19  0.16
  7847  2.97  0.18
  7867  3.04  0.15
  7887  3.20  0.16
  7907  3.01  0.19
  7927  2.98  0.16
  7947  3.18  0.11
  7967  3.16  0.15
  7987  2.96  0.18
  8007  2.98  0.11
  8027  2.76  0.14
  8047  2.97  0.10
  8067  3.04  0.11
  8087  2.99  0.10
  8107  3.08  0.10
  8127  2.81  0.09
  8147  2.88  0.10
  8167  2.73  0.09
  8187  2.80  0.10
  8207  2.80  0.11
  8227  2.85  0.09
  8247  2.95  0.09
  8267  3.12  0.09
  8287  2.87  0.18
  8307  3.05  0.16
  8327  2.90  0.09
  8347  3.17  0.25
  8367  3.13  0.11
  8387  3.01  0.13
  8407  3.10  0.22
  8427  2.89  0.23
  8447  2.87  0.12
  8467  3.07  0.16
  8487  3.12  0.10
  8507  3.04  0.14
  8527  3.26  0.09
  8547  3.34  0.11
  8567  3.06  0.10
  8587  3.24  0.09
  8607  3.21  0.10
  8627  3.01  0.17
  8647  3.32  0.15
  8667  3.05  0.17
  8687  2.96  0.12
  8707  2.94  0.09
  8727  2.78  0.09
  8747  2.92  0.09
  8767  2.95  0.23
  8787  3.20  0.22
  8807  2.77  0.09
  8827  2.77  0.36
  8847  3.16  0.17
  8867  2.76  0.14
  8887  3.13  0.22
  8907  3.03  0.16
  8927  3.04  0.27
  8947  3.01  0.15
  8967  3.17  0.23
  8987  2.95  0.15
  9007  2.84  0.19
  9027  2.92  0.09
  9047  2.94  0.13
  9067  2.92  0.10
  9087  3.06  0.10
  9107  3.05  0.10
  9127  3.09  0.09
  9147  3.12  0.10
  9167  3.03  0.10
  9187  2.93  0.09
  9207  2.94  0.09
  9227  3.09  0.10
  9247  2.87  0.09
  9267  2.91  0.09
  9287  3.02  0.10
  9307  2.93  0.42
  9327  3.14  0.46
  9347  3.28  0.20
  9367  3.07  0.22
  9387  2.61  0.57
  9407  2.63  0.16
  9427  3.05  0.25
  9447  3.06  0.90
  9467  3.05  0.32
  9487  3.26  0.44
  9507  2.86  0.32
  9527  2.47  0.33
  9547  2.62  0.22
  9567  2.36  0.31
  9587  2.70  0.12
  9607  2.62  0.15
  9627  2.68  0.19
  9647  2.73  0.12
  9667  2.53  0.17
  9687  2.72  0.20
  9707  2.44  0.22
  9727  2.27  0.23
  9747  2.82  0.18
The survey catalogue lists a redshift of 0.138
